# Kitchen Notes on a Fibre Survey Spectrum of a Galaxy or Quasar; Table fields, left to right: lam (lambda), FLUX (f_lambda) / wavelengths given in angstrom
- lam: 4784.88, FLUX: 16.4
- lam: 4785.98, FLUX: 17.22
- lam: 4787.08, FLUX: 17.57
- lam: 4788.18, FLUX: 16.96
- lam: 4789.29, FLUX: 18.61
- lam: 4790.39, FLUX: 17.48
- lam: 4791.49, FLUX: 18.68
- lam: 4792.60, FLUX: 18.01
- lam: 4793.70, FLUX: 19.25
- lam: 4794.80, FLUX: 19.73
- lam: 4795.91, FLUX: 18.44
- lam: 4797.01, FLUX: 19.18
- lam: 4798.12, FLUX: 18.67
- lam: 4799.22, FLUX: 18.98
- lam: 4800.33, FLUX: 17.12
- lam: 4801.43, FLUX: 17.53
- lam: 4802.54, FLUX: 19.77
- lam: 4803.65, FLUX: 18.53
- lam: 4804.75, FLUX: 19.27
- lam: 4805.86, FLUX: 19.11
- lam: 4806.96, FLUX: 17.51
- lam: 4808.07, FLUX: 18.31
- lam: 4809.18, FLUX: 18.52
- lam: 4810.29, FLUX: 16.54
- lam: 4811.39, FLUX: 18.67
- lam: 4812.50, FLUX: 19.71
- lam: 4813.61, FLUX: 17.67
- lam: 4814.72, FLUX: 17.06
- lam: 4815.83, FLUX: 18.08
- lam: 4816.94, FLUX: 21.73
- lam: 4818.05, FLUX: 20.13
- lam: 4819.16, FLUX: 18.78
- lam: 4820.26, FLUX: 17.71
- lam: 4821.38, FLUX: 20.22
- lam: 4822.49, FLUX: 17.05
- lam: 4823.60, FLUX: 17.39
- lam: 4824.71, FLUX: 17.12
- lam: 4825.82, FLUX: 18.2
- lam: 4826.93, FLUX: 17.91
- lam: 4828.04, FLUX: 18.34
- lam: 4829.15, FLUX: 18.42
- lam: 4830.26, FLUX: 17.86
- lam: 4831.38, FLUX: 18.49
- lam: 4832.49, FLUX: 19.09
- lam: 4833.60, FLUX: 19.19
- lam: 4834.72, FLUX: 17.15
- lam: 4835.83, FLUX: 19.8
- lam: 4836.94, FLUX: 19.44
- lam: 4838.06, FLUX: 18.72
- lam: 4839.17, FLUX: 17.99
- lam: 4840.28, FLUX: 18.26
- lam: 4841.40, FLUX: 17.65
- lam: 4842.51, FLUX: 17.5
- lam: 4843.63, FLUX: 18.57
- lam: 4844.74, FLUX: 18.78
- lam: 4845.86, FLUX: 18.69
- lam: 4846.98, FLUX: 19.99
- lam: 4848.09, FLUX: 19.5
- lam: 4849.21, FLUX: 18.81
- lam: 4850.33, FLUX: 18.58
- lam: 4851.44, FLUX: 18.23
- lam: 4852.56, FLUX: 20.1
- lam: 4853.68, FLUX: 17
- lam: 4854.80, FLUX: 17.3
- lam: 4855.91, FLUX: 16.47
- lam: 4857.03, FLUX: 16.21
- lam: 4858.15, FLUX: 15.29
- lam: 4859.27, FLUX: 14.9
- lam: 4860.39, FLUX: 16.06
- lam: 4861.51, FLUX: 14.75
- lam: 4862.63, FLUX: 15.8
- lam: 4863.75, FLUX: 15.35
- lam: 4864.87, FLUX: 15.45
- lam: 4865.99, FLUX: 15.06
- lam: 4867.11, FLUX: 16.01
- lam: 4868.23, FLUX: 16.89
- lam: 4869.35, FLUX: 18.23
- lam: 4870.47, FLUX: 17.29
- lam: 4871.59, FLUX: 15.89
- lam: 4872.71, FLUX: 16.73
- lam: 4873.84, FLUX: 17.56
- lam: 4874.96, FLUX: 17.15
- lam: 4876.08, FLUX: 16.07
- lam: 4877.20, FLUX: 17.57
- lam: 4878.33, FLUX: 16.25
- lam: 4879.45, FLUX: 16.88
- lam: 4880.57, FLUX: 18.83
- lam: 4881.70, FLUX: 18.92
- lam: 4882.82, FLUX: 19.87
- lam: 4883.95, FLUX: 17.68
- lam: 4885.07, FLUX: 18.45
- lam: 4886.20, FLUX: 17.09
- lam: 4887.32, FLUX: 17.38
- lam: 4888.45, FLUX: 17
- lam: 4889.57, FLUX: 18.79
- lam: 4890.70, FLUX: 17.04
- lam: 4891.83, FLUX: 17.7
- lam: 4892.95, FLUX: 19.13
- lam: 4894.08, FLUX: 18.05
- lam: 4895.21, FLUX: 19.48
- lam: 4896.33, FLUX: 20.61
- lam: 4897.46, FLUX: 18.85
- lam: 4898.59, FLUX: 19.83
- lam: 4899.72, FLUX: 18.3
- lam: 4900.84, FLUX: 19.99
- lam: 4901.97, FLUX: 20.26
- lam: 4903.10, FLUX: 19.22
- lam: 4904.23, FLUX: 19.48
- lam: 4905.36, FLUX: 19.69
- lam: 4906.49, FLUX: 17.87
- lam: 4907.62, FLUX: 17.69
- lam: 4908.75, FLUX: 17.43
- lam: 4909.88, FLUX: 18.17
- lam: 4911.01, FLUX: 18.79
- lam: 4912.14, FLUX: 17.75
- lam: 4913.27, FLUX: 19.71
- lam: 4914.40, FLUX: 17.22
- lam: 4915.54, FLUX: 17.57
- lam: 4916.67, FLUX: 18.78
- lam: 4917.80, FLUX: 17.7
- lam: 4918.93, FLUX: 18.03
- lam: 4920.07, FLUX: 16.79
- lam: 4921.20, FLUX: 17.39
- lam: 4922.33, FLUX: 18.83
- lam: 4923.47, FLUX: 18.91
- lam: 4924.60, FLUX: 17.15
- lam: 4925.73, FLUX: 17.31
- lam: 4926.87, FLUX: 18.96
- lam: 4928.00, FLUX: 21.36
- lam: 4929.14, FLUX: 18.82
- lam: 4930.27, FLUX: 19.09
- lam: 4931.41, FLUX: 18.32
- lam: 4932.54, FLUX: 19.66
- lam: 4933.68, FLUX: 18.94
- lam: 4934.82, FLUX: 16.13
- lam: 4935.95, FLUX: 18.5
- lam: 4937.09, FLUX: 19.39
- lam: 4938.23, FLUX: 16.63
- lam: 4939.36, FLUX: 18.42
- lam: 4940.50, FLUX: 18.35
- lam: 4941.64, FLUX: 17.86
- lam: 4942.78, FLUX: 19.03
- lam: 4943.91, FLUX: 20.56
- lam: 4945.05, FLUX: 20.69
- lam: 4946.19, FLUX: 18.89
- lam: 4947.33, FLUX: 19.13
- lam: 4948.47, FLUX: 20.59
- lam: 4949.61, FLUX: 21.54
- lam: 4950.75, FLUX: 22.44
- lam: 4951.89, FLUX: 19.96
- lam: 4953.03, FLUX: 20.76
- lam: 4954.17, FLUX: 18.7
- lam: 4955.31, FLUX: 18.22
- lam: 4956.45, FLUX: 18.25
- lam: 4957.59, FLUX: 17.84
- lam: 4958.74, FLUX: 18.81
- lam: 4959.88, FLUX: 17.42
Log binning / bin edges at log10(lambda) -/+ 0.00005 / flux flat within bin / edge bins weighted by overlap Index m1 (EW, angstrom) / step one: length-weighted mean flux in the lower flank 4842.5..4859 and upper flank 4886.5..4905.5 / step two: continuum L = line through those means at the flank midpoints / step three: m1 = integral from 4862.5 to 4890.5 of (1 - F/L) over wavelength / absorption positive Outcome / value 2.0 angstrom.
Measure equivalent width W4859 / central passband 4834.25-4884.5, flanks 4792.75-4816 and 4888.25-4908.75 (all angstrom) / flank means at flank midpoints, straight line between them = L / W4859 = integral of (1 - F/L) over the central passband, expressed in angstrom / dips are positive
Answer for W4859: 3.3 angstrom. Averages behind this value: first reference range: 18.5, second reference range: 18.8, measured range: 17.4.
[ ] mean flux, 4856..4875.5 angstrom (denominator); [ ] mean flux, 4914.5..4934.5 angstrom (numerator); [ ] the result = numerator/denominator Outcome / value 1.14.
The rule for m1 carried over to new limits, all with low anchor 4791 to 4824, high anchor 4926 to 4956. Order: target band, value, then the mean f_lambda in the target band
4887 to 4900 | 0.3 angstrom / 18.5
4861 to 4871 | 1.5 angstrom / 16.1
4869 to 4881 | 1.2 angstrom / 17.1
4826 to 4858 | 0.7 angstrom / 18.3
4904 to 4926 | 1.2 angstrom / 18.1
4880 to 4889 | 0.4 angstrom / 18.1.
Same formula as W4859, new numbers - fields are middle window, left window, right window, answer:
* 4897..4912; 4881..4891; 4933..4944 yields -0.59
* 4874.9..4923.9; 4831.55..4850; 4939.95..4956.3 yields 2.47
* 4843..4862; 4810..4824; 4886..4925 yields 0.92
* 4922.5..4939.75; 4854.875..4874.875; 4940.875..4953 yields 0.71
